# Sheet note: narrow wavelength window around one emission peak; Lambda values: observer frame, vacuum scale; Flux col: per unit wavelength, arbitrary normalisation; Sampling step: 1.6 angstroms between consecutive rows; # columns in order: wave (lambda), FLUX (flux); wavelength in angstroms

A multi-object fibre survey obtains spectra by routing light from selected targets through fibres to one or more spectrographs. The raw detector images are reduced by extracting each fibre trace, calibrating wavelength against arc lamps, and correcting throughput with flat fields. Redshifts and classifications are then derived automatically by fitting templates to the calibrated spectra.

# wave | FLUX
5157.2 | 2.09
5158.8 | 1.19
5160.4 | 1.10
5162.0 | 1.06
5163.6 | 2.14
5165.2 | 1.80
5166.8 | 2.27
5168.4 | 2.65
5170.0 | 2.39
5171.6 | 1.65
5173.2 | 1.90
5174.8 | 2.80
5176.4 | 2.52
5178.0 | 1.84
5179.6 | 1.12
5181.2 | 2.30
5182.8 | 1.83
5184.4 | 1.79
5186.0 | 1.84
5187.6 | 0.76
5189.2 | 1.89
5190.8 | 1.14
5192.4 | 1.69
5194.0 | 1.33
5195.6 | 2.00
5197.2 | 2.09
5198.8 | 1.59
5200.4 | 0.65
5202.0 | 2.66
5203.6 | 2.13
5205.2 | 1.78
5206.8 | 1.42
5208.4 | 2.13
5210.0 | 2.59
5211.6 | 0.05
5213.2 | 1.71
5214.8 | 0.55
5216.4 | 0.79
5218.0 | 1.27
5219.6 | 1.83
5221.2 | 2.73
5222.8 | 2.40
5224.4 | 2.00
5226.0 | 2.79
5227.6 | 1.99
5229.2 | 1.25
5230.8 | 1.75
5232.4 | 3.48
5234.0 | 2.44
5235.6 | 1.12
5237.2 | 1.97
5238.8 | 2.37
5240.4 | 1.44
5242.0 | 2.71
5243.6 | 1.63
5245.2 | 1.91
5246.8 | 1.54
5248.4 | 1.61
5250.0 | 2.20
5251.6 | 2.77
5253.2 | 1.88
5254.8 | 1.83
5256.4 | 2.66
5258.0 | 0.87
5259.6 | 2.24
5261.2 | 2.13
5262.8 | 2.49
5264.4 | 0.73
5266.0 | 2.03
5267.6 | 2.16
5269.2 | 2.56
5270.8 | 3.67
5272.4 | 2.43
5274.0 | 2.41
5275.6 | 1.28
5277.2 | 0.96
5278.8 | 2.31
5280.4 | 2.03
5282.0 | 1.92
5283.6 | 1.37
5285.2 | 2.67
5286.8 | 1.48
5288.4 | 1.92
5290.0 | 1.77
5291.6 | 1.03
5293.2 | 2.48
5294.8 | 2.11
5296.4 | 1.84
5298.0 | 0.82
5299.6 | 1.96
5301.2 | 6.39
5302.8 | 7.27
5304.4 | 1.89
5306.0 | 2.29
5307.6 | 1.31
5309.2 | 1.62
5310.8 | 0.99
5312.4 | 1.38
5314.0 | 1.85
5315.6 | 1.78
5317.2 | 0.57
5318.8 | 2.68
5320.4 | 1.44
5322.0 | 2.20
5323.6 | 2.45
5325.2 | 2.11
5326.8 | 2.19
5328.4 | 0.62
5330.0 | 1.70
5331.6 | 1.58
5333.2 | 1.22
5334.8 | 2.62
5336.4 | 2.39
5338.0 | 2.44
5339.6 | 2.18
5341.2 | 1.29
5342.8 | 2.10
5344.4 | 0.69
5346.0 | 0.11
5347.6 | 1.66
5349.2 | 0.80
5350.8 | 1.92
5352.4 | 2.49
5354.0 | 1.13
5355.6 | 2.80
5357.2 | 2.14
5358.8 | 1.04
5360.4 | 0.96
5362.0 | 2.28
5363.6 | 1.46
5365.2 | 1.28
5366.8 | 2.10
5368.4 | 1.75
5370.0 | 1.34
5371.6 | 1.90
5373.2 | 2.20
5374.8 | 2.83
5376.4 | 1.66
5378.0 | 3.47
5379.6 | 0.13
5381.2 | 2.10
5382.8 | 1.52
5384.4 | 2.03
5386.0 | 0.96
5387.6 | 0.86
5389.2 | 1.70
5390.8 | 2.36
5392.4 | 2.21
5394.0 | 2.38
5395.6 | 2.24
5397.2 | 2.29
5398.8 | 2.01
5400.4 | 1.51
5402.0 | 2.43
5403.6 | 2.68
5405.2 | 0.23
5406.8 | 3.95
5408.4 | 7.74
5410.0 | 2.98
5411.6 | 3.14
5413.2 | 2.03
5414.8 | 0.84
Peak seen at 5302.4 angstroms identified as H-beta 4861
